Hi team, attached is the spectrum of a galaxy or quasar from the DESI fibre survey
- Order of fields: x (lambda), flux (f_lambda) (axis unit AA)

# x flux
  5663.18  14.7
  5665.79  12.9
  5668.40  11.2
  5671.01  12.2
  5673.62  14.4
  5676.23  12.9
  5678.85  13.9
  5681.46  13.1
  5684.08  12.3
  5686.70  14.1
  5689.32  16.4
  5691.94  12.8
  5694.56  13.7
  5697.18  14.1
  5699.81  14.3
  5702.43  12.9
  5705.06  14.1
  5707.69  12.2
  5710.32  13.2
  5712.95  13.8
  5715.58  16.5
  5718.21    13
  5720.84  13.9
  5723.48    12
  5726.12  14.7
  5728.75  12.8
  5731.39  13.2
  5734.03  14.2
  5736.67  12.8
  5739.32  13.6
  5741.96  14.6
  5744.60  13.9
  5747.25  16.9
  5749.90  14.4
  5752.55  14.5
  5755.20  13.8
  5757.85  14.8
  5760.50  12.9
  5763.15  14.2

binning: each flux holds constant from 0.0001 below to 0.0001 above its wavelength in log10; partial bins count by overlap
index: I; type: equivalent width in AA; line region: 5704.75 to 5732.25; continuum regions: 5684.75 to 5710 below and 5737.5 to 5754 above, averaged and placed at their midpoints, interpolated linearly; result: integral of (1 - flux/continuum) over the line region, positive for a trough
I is 1.1 AA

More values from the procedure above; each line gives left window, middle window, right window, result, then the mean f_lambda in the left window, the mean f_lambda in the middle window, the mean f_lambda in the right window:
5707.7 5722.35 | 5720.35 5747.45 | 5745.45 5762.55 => 0.86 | 13.9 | 13.7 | 14.5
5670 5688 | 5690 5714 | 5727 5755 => 0.10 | 13.3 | 13.5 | 14.1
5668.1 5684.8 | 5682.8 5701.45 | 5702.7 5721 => -0.86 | 13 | 13.9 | 13.8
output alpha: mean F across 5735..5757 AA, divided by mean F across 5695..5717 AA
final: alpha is 1.0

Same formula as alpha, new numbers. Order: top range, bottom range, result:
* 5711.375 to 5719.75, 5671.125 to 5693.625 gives 1.05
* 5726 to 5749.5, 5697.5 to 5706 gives 1.02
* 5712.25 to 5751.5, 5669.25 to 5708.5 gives 1.04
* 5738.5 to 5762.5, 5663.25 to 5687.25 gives 1.10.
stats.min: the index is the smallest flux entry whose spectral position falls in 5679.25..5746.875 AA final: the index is 12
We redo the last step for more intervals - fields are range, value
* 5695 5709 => 12.2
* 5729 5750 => 12.8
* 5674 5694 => 12.3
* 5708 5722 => 13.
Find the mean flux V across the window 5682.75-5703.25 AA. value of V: 13.8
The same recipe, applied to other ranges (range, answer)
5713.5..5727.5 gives 14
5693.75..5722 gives 13.8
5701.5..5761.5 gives 13.9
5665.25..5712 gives 13.4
